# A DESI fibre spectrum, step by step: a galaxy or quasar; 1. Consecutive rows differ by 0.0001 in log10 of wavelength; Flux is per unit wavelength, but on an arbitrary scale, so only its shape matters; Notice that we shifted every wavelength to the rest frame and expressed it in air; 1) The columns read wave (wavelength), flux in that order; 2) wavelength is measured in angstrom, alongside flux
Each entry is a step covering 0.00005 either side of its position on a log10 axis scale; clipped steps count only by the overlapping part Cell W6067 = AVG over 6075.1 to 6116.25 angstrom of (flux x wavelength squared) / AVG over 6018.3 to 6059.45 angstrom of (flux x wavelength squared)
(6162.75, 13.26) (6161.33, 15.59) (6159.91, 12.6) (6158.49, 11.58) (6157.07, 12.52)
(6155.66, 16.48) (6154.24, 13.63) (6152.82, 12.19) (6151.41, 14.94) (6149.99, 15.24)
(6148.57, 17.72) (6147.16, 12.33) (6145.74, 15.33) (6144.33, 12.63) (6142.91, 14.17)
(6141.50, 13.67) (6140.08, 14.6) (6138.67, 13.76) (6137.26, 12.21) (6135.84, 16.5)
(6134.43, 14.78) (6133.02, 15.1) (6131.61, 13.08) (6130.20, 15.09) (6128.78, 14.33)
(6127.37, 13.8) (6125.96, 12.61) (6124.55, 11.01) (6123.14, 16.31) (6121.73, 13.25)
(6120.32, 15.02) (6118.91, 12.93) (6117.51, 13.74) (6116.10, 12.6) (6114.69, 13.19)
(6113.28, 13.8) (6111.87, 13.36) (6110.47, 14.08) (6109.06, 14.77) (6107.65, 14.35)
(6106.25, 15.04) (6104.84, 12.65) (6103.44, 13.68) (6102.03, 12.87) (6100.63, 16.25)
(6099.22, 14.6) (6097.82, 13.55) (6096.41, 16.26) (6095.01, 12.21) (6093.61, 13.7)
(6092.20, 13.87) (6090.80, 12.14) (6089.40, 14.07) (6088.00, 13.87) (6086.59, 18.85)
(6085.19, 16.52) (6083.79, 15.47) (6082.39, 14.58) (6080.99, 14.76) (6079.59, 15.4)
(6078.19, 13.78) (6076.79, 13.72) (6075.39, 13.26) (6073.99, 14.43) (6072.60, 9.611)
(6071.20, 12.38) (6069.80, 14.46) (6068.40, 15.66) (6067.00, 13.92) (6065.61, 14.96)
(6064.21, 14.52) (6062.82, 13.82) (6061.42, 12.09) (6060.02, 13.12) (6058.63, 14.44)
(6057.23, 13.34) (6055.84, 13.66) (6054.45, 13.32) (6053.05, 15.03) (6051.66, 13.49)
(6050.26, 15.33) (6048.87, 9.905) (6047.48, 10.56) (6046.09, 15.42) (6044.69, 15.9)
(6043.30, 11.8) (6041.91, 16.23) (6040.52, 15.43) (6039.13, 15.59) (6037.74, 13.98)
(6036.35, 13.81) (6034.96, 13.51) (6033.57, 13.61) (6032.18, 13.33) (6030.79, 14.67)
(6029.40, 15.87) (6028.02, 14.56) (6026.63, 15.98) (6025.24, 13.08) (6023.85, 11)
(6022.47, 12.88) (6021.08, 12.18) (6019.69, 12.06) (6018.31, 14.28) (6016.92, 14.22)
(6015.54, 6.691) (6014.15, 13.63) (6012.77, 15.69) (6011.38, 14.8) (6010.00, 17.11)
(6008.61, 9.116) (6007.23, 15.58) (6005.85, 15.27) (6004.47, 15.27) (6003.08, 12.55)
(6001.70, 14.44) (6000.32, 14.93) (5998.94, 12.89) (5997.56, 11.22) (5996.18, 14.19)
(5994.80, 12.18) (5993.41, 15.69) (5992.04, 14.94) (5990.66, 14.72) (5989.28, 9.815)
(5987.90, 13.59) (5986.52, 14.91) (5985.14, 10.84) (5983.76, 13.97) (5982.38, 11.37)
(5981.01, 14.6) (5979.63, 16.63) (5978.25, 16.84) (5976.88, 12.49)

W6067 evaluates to 1.05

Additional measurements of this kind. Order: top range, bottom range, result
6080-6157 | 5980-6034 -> 1.09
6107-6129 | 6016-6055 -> 1.02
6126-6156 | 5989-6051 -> 1.08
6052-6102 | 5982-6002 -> 1.09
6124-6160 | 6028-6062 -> 1.04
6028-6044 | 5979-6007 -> 1.06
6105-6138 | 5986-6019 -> 1.06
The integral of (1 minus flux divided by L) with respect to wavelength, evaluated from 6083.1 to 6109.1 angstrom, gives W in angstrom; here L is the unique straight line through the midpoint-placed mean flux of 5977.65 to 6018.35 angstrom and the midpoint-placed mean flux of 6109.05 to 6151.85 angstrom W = -0.9 angstrom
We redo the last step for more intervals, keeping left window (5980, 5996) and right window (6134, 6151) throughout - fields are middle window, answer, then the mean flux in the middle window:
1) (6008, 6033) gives 0.4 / 13.4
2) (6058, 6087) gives -0.6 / 14.2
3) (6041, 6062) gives 0.3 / 13.6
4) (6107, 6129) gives 0.9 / 13.7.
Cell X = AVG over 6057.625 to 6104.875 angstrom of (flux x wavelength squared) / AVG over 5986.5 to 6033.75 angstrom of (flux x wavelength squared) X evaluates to 1.1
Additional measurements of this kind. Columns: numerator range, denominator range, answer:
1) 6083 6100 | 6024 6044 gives 1.04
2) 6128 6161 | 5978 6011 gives 1.07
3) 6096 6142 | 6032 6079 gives 1.04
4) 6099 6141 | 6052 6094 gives 1.01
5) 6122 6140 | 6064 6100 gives 1.00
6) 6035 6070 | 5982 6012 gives 1.04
